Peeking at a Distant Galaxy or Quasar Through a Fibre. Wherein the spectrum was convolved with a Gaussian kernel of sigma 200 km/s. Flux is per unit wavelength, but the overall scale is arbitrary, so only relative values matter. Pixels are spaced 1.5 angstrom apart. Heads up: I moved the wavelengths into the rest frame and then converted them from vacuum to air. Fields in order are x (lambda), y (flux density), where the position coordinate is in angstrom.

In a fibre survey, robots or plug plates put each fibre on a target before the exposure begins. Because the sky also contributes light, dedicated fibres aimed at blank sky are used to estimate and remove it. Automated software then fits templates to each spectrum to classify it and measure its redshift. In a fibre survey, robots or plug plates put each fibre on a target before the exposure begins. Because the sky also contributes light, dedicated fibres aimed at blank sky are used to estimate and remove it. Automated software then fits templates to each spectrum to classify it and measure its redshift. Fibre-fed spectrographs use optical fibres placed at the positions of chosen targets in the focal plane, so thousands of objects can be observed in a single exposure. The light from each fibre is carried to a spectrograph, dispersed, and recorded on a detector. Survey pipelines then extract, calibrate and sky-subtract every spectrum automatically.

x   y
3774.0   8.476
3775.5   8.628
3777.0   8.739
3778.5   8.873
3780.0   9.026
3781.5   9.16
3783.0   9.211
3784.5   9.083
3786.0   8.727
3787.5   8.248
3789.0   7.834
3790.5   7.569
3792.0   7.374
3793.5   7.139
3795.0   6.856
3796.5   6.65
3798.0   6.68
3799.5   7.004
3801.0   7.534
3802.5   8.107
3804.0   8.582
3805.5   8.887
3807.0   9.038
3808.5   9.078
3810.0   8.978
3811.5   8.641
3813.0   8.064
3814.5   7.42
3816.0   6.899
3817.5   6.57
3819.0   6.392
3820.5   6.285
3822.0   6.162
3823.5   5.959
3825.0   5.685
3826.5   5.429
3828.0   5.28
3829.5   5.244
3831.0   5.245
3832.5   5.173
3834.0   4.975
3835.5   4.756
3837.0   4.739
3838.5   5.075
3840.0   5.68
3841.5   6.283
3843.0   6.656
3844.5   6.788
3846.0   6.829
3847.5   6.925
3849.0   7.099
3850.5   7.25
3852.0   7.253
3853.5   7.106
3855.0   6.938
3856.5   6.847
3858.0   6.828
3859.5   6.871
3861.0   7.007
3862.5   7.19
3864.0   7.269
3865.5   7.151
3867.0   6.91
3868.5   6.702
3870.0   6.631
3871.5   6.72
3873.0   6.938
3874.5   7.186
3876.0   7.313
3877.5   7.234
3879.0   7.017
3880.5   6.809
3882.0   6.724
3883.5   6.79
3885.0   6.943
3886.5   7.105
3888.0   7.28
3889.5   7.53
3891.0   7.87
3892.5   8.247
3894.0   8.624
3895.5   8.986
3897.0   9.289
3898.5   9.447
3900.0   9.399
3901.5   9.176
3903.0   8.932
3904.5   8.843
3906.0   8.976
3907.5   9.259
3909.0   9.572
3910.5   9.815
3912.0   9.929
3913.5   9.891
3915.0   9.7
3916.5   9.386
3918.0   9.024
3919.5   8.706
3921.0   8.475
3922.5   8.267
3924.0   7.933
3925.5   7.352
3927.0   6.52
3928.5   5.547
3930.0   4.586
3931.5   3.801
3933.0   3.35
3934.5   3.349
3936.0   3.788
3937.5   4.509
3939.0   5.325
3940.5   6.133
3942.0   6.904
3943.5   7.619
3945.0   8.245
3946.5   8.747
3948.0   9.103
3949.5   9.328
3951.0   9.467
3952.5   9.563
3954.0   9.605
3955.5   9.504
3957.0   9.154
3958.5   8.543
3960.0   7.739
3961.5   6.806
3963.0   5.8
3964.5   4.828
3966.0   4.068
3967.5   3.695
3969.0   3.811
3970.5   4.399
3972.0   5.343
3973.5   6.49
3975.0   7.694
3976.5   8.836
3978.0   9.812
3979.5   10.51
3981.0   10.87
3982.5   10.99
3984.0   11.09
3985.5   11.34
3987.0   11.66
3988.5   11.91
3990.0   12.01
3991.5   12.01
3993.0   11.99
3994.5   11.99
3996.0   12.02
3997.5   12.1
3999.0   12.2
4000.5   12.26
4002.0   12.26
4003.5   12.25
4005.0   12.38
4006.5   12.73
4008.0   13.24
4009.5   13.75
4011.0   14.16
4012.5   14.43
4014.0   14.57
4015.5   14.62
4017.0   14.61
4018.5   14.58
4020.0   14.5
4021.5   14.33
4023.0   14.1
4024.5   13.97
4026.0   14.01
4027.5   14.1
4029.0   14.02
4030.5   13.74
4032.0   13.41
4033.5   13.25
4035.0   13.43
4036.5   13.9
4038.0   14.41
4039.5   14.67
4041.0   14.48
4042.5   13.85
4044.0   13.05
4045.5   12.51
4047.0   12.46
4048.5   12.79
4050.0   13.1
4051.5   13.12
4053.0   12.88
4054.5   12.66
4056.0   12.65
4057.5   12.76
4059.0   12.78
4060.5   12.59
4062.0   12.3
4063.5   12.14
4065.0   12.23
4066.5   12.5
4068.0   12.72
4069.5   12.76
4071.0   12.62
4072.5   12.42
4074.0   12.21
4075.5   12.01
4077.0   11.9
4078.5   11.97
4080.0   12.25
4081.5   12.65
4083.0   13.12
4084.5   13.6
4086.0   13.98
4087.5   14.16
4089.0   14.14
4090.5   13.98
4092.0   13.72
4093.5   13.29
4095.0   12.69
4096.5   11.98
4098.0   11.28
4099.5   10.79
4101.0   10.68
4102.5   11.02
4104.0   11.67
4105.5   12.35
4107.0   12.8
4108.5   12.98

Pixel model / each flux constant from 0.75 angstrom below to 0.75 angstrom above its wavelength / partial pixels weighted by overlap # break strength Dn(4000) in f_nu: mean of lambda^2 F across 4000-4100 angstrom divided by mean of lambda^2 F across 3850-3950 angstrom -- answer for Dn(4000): 1.9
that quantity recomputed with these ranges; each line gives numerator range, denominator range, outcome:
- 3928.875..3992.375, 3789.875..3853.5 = 1.22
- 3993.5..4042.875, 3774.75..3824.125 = 1.93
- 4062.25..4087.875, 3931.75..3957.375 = 1.88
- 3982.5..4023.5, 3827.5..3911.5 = 1.91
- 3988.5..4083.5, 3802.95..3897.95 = 2.06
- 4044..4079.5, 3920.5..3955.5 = 1.93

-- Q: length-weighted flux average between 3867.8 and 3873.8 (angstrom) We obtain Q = 6.75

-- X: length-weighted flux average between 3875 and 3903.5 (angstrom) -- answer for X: 7.92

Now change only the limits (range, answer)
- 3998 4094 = 13.3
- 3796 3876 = 6.79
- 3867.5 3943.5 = 7.48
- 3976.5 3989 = 10.9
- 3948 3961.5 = 8.98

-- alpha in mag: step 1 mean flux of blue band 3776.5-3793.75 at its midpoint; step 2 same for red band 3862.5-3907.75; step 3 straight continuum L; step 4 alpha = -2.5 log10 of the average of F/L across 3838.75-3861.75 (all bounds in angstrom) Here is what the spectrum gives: 0.18 mag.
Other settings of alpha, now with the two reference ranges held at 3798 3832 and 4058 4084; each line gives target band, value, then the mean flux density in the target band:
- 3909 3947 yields 0.30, 7.11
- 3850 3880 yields 0.16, 7.01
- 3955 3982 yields 0.40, 7.12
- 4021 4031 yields -0.22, 14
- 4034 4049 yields -0.15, 13.6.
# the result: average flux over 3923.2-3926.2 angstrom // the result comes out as 7.66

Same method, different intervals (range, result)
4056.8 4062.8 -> 12.6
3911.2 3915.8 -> 9.83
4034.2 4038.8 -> 13.9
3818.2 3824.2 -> 6.2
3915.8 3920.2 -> 9.04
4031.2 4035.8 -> 13.4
